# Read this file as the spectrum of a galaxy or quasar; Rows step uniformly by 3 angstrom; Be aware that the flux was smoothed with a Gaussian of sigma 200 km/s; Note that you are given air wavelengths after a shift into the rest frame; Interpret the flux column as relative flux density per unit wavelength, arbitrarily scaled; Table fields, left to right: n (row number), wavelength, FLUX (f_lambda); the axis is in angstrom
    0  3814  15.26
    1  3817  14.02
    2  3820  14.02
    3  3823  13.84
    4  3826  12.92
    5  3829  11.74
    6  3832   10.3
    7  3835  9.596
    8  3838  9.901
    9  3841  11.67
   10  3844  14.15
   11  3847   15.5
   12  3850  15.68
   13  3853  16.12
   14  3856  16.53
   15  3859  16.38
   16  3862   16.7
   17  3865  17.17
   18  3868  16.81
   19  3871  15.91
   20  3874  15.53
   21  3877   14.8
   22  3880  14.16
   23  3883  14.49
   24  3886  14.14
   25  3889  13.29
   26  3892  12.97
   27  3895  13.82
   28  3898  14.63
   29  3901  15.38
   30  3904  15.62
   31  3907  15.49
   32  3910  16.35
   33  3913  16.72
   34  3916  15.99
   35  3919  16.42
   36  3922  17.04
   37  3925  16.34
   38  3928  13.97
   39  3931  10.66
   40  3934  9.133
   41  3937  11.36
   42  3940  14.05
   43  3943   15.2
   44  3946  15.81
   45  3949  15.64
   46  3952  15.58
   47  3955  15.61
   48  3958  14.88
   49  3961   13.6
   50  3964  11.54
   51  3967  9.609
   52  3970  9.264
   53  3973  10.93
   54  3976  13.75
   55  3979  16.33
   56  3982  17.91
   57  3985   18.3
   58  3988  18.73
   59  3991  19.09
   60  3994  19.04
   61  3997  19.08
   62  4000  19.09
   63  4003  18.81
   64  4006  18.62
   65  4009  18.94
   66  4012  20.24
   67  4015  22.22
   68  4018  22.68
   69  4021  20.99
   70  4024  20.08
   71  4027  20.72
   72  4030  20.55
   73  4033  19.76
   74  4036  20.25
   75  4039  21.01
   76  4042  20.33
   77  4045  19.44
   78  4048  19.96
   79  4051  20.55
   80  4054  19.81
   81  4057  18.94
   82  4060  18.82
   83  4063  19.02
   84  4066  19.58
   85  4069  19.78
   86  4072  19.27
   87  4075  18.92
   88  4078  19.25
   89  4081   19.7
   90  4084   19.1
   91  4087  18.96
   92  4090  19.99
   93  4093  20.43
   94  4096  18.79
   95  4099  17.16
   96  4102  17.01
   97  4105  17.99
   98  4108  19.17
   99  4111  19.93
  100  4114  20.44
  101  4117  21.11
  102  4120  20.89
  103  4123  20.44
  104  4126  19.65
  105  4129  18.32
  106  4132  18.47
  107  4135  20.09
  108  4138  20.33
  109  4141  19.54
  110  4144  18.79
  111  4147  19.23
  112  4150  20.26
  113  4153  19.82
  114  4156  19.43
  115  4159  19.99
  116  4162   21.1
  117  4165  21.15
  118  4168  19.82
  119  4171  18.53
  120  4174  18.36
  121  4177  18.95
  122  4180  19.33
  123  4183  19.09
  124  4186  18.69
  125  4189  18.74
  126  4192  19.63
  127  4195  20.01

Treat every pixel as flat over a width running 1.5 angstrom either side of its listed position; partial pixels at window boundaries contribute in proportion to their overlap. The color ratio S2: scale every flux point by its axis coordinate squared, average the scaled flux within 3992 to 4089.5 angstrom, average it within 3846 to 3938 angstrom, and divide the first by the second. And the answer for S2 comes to 1.42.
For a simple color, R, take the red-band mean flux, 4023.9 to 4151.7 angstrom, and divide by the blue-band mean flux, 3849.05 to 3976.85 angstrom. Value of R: 1.3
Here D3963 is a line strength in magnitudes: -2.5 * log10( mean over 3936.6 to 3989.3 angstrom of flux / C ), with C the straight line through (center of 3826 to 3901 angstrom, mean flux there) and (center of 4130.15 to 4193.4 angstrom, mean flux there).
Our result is 0.12 mag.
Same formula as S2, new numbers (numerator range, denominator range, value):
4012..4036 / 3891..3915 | 1.46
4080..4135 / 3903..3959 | 1.42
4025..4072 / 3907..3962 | 1.43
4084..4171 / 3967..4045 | 1.12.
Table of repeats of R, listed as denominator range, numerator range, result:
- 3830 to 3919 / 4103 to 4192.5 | 1.33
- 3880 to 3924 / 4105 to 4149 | 1.30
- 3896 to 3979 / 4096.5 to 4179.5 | 1.38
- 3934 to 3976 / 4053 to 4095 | 1.47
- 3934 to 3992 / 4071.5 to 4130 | 1.34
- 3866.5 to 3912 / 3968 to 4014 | 1.15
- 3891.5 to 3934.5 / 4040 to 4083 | 1.31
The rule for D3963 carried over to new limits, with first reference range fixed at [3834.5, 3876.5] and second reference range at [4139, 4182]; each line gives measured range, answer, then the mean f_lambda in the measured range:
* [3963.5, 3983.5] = 0.29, 12.8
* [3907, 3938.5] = 0.11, 14.5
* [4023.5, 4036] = -0.15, 20.3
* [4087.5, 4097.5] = -0.06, 19.7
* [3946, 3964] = 0.11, 14.8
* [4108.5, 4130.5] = -0.06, 20.1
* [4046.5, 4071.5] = -0.09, 19.5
